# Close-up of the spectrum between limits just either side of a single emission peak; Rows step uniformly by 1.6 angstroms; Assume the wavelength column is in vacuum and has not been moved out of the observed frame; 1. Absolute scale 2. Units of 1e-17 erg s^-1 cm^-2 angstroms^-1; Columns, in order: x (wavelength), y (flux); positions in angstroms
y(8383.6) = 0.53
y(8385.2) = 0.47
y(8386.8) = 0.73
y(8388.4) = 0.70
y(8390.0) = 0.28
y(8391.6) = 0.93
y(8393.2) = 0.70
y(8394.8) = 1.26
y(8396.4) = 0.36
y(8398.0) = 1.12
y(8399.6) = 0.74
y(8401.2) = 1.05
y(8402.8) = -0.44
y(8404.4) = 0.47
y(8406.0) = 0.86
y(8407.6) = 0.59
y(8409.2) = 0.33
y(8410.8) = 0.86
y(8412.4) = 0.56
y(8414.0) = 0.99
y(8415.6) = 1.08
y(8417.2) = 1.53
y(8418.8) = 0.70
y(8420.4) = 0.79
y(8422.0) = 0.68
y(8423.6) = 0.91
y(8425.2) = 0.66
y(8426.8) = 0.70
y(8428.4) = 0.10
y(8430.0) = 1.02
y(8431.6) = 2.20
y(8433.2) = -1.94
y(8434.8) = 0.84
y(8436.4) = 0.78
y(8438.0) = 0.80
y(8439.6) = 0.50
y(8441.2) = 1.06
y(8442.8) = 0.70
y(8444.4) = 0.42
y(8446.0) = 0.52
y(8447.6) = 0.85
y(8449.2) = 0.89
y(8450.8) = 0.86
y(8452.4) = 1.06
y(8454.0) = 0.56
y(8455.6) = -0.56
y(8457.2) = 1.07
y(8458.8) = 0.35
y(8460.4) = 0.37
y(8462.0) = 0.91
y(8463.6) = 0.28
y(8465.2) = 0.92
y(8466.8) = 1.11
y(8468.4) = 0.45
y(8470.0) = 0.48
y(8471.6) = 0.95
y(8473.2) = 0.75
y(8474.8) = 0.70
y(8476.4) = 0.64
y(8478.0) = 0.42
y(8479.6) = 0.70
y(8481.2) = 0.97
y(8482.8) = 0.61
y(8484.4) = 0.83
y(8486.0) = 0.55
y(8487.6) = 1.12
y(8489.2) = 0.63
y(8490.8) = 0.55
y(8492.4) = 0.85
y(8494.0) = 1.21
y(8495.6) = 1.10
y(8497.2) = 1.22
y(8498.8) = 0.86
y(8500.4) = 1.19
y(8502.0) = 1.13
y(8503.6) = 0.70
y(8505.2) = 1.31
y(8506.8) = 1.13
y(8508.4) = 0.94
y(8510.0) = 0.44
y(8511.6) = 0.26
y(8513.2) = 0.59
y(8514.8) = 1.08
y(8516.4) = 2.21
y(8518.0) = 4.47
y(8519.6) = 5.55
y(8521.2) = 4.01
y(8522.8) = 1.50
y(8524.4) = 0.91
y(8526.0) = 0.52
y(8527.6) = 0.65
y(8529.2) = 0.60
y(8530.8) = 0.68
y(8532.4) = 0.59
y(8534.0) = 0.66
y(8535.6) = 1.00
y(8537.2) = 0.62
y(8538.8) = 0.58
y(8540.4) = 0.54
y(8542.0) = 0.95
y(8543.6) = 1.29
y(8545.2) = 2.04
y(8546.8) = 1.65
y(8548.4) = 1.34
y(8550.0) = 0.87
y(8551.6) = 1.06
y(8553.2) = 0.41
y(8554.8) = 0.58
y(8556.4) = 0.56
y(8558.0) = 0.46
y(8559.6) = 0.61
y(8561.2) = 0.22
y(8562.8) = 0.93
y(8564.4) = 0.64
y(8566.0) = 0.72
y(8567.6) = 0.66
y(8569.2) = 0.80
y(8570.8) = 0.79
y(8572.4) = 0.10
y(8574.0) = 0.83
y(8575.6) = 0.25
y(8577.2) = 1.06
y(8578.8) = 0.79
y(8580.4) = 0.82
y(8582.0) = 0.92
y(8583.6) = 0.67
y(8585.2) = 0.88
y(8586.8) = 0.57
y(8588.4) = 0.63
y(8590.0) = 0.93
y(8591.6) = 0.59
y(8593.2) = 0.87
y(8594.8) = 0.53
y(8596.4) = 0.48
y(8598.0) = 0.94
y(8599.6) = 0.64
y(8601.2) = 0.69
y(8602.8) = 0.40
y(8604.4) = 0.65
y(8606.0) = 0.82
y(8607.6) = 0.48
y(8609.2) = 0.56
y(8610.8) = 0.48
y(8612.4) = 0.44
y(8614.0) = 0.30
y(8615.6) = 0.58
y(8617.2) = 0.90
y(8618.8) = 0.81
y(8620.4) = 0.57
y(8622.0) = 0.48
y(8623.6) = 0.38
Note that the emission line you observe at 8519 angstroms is H-alpha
